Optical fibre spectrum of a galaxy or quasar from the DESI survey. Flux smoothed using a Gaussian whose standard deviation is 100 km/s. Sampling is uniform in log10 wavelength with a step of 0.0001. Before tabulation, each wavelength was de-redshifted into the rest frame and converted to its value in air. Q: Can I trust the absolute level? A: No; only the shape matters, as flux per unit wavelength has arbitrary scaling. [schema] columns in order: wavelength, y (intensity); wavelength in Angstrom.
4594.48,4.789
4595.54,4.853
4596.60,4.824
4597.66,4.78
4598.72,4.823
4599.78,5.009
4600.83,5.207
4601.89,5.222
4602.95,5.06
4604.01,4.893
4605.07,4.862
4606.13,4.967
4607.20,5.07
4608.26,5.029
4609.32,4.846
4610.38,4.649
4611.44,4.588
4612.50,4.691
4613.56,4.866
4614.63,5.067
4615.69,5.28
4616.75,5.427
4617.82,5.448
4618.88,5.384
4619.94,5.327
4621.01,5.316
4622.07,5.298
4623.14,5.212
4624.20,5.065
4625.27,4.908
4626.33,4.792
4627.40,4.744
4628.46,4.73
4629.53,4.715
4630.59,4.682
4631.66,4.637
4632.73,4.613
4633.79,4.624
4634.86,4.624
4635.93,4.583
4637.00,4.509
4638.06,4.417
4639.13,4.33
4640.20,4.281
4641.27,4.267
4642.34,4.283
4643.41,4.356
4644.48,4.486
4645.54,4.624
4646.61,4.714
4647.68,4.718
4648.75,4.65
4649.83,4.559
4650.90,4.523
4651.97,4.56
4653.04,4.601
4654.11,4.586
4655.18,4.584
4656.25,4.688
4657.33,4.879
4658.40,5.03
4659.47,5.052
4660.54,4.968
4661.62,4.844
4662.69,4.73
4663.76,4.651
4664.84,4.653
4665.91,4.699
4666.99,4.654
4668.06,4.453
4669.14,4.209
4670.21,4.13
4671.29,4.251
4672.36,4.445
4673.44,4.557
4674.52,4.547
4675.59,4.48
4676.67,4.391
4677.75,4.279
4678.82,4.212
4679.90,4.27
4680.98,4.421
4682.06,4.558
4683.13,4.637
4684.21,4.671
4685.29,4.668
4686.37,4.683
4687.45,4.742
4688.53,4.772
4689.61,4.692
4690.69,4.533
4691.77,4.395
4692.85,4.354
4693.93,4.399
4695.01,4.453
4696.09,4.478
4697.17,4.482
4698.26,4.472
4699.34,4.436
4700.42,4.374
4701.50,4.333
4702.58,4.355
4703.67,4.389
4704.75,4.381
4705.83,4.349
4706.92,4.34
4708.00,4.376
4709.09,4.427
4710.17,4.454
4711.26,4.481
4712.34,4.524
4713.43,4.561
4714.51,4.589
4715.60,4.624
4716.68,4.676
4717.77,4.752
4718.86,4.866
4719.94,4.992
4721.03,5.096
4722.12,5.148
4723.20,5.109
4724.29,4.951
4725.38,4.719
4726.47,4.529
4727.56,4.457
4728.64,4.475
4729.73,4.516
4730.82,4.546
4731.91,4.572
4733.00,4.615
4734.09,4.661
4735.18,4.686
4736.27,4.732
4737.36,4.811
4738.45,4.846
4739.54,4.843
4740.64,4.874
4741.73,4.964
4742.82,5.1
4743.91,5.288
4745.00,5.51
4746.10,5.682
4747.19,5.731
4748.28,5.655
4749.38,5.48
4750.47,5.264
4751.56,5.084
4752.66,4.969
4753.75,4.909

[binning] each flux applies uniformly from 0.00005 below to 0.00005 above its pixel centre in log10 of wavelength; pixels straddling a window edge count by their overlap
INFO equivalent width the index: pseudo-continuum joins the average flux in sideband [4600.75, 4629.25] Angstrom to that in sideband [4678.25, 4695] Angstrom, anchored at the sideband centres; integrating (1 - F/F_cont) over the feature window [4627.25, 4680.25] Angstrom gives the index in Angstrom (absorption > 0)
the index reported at 2.2 Angstrom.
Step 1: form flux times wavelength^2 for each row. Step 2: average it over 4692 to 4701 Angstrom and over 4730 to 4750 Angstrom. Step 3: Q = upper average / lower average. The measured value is 1.16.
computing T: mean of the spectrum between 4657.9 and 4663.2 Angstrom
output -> 4.93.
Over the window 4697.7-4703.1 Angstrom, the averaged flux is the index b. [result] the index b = 4.4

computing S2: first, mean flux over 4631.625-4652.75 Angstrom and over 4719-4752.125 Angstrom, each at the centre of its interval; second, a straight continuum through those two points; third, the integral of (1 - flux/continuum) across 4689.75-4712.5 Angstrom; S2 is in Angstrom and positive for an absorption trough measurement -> 1.8 Angstrom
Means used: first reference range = 4.52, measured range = 4.42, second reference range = 4.96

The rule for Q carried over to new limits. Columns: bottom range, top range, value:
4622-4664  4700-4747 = 1.05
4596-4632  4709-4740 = 0.99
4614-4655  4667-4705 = 0.96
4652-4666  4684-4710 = 0.96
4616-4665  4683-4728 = 0.99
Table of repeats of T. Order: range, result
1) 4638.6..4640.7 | 4.3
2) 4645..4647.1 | 4.69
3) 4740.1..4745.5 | 5.15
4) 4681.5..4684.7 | 4.63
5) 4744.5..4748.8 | 5.64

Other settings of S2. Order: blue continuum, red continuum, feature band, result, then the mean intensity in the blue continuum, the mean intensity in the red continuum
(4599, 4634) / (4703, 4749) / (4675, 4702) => 2.0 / 4.98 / 4.78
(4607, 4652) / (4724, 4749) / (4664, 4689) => 1.8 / 4.78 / 4.91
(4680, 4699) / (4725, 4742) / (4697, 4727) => 0.1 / 4.54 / 4.67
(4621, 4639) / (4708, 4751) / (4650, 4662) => 0.1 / 4.77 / 4.86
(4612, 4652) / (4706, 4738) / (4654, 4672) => 0.3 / 4.77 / 4.66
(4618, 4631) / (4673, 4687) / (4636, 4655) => 1.3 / 5.03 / 4.49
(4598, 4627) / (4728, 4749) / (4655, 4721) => 5.8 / 5.04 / 4.96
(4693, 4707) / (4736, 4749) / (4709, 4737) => 0.8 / 4.4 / 5.18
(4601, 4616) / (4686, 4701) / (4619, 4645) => 0.6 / 4.93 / 4.52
